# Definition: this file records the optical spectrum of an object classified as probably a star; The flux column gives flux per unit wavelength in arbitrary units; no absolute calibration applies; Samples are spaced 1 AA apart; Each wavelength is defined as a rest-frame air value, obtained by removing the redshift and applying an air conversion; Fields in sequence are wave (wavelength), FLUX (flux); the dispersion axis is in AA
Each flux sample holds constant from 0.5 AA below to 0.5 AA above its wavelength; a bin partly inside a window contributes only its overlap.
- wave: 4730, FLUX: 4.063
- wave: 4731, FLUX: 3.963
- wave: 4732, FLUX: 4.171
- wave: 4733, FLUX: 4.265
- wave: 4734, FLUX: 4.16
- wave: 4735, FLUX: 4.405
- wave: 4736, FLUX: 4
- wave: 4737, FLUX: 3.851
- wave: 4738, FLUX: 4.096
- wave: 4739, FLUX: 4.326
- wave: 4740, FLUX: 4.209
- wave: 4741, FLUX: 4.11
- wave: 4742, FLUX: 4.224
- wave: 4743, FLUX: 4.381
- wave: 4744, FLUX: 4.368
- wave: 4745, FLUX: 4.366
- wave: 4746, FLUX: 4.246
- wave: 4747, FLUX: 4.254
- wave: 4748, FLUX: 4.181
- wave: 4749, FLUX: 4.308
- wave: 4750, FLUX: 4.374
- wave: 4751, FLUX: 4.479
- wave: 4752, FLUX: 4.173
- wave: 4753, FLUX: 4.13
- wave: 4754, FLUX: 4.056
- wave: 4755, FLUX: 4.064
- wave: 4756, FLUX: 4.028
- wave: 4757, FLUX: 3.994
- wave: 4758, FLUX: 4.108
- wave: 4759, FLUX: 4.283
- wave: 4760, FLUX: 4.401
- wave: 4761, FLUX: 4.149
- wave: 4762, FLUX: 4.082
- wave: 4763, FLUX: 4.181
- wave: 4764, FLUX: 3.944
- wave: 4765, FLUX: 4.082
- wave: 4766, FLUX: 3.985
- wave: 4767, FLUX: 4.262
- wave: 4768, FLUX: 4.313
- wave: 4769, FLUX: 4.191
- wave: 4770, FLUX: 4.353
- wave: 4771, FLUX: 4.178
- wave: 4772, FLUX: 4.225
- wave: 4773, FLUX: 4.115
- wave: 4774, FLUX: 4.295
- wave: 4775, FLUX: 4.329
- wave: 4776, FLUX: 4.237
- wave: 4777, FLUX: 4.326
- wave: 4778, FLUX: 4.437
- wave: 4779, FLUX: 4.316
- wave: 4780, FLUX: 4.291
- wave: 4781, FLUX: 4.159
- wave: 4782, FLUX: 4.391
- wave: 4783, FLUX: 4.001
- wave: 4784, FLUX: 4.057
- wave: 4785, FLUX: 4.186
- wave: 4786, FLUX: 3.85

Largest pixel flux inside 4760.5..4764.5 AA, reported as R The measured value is 4.181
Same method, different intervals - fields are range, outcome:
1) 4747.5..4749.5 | 4.308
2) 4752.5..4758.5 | 4.13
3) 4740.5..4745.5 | 4.381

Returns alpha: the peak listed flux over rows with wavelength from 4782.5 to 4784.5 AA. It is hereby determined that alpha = 4.057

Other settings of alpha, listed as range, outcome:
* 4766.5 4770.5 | 4.353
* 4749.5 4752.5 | 4.479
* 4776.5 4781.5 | 4.437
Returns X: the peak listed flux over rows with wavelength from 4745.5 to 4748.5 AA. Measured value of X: 4.254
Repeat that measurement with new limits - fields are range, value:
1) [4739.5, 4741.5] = 4.209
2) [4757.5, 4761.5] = 4.401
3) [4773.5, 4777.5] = 4.329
